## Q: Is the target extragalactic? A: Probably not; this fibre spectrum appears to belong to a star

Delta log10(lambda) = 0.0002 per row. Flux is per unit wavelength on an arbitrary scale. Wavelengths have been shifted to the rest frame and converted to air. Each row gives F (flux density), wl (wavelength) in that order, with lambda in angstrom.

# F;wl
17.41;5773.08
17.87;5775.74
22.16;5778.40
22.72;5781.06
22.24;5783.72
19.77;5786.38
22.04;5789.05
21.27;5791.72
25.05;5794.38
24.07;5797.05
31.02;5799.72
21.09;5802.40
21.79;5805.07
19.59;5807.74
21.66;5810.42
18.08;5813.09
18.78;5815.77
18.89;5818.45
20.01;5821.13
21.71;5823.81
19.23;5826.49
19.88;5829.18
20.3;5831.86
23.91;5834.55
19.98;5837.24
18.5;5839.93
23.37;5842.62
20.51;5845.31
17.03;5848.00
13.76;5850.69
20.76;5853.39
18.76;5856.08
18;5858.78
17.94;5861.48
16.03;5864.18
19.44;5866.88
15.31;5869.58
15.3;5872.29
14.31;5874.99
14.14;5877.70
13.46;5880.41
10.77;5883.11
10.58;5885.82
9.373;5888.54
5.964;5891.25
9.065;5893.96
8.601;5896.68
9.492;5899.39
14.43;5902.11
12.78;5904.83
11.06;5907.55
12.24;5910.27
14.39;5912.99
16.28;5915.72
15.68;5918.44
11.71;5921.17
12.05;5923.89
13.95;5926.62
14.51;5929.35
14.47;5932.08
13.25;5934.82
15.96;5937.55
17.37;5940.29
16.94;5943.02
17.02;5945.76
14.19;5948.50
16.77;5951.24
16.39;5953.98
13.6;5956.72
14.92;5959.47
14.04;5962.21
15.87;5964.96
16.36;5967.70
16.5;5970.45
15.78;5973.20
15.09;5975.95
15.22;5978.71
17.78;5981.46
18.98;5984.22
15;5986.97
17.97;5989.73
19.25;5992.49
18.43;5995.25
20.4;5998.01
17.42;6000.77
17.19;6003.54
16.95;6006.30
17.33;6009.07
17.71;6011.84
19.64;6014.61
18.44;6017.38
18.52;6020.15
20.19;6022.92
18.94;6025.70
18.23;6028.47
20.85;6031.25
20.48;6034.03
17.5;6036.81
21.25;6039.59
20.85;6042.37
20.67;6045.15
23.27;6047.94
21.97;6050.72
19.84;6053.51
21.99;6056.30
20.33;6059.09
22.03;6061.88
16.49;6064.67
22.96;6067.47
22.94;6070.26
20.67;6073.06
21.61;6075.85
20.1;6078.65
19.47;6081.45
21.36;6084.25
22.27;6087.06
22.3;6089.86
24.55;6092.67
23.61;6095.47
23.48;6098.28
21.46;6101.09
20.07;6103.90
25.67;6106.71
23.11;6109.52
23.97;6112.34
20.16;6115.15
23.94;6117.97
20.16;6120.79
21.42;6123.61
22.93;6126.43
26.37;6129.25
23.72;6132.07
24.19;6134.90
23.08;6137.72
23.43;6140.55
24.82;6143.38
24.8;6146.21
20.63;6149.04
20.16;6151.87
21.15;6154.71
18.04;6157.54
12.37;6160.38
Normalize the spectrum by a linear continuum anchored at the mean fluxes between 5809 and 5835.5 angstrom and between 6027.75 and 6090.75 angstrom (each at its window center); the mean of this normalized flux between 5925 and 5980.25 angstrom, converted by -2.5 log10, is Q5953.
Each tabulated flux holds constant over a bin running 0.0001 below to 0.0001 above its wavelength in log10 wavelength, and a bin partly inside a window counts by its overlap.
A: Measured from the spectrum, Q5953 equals 0.31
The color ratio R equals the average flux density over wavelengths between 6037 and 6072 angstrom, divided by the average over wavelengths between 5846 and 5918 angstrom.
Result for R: 1.52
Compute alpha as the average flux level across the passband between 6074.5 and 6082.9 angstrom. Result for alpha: 20.4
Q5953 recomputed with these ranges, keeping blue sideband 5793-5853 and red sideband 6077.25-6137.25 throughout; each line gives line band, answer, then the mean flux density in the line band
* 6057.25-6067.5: 0.11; 20.2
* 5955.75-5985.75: 0.34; 15.9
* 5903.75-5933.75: 0.50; 13.6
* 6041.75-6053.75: 0.04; 21.5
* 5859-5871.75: 0.23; 17.1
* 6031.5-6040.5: 0.12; 19.8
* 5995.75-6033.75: 0.18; 18.7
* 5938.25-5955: 0.30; 16.4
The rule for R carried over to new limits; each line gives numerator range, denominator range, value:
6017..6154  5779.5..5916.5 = 1.24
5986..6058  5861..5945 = 1.44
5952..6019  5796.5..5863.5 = 0.84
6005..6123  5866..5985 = 1.48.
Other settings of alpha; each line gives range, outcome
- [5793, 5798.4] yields 24.6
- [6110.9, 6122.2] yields 22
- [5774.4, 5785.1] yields 21.3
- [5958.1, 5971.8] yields 15.5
